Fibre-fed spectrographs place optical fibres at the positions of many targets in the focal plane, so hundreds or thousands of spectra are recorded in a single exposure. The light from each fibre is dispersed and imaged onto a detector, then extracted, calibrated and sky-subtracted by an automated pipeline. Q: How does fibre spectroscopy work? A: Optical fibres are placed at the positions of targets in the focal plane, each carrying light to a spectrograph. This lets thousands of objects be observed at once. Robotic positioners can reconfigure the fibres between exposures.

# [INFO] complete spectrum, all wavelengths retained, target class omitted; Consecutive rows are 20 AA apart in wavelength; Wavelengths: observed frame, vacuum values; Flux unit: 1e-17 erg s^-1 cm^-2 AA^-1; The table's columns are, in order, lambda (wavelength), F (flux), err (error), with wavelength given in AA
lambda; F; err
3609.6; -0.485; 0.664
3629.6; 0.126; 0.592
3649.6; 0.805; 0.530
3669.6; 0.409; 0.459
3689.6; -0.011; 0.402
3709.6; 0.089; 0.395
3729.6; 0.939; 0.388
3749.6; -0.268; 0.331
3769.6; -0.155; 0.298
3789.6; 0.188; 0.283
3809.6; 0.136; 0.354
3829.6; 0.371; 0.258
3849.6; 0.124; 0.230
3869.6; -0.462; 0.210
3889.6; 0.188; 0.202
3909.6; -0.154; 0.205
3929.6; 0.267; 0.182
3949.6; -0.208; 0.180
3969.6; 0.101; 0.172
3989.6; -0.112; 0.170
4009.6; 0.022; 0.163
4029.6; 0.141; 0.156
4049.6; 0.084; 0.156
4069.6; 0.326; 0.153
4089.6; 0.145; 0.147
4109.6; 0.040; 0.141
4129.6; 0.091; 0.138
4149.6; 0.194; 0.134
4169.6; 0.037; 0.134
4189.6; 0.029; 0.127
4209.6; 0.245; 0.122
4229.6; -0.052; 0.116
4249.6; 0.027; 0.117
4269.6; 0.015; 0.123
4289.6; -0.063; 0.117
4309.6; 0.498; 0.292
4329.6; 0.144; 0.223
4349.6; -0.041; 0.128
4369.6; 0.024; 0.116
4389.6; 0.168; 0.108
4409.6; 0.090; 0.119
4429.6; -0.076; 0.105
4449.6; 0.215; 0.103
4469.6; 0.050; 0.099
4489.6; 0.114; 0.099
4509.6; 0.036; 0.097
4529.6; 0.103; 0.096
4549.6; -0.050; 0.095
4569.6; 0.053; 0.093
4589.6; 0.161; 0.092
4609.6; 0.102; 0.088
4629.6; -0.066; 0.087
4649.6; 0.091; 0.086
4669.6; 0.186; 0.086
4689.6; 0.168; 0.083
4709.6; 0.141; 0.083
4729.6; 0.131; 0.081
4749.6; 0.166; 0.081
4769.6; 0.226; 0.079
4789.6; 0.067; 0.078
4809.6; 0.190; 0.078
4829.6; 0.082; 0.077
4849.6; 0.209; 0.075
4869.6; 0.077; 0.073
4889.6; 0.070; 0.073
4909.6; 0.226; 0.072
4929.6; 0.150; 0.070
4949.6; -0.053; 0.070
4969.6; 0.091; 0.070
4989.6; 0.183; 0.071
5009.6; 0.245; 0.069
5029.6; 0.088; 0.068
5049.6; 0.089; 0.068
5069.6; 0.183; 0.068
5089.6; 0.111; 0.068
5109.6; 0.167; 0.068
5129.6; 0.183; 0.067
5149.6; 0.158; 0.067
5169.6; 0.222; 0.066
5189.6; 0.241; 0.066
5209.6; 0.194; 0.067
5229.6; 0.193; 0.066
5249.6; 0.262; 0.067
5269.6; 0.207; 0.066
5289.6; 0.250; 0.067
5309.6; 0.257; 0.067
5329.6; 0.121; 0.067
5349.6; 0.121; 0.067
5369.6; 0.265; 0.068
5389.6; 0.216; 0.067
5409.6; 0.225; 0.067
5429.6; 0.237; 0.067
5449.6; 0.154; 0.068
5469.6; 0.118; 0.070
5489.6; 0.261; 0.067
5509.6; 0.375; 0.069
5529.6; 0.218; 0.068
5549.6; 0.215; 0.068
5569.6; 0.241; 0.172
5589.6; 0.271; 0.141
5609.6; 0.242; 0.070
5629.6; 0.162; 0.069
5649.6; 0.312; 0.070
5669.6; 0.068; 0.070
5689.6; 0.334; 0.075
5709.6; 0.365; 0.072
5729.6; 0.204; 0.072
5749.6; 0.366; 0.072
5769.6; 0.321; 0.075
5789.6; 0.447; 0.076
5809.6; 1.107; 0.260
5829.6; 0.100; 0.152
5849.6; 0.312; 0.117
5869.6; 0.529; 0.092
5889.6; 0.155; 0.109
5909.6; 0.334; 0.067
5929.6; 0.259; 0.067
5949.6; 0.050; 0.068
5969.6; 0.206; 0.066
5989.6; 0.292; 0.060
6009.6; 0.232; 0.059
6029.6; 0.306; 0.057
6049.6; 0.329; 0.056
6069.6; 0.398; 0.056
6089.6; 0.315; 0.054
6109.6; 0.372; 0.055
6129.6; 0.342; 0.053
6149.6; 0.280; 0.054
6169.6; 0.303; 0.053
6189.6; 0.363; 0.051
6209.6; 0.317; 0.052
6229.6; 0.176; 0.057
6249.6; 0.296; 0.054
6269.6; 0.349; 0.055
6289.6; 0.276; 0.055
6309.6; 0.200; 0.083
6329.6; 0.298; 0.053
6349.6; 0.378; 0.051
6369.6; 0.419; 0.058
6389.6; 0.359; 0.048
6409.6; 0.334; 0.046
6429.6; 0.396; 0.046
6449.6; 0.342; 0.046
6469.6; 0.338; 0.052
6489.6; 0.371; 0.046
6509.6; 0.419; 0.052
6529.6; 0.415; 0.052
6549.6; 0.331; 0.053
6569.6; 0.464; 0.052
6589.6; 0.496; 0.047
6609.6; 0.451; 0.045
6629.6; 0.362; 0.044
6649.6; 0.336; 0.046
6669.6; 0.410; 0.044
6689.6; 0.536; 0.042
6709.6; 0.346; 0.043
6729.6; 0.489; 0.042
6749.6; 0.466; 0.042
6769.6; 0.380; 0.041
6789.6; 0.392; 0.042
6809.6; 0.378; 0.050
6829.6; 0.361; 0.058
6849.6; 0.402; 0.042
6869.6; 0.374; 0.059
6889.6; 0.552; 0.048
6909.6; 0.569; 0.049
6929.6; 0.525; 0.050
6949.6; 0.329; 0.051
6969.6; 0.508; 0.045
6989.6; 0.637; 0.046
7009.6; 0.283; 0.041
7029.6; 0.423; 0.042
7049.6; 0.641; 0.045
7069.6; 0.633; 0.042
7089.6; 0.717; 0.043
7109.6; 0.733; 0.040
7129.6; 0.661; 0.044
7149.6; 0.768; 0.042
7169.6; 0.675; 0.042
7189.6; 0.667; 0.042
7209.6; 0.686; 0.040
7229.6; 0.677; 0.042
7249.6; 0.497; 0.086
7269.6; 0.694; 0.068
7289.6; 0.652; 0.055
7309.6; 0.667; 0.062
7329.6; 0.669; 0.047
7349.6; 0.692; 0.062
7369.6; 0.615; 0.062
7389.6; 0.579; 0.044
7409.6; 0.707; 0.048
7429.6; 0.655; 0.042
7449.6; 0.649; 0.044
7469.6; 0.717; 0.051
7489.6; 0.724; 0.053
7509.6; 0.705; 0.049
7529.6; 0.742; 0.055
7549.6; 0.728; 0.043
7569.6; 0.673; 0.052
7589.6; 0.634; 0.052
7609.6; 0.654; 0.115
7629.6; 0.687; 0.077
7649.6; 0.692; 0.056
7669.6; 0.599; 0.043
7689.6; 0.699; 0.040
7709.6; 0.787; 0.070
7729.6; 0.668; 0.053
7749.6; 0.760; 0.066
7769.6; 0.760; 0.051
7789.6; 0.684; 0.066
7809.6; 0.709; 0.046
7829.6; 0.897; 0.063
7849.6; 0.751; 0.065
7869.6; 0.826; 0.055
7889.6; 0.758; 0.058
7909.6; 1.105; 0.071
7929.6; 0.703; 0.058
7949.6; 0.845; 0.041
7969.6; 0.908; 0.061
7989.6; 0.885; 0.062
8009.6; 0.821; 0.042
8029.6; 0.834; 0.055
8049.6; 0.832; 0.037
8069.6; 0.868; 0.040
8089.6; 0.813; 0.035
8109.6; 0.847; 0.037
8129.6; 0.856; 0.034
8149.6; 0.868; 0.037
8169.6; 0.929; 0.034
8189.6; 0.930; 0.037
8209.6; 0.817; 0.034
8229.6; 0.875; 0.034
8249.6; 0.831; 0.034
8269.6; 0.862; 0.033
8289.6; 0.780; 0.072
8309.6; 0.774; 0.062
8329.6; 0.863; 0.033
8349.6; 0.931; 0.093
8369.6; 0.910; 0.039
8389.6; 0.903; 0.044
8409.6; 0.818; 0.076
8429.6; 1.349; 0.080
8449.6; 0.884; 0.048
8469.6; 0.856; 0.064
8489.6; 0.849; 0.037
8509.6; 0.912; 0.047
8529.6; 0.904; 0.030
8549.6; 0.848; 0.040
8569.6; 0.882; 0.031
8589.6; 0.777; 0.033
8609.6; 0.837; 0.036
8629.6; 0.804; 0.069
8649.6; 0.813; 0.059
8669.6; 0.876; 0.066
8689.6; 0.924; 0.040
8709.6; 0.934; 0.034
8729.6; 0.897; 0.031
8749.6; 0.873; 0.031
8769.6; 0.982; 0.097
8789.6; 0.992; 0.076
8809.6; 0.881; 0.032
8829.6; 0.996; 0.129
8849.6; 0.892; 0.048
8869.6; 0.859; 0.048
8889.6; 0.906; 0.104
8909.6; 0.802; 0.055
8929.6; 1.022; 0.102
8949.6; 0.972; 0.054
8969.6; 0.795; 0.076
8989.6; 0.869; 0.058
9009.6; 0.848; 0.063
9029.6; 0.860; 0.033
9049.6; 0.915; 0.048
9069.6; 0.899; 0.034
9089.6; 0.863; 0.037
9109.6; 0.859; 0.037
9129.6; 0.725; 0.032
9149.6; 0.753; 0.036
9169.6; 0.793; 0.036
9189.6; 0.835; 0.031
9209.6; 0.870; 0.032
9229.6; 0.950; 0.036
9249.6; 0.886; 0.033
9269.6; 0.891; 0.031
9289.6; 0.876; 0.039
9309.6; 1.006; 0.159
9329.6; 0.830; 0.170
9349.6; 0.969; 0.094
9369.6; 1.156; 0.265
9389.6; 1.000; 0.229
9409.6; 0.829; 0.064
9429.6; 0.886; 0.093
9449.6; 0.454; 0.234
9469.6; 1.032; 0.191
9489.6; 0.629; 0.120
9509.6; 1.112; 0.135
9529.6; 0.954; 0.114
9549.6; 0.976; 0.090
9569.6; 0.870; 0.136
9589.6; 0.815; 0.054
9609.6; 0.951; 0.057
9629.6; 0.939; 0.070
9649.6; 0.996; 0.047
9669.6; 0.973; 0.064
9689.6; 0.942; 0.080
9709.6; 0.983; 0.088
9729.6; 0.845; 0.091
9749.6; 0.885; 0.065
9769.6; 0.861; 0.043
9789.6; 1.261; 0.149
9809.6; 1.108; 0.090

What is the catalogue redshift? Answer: 0.768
